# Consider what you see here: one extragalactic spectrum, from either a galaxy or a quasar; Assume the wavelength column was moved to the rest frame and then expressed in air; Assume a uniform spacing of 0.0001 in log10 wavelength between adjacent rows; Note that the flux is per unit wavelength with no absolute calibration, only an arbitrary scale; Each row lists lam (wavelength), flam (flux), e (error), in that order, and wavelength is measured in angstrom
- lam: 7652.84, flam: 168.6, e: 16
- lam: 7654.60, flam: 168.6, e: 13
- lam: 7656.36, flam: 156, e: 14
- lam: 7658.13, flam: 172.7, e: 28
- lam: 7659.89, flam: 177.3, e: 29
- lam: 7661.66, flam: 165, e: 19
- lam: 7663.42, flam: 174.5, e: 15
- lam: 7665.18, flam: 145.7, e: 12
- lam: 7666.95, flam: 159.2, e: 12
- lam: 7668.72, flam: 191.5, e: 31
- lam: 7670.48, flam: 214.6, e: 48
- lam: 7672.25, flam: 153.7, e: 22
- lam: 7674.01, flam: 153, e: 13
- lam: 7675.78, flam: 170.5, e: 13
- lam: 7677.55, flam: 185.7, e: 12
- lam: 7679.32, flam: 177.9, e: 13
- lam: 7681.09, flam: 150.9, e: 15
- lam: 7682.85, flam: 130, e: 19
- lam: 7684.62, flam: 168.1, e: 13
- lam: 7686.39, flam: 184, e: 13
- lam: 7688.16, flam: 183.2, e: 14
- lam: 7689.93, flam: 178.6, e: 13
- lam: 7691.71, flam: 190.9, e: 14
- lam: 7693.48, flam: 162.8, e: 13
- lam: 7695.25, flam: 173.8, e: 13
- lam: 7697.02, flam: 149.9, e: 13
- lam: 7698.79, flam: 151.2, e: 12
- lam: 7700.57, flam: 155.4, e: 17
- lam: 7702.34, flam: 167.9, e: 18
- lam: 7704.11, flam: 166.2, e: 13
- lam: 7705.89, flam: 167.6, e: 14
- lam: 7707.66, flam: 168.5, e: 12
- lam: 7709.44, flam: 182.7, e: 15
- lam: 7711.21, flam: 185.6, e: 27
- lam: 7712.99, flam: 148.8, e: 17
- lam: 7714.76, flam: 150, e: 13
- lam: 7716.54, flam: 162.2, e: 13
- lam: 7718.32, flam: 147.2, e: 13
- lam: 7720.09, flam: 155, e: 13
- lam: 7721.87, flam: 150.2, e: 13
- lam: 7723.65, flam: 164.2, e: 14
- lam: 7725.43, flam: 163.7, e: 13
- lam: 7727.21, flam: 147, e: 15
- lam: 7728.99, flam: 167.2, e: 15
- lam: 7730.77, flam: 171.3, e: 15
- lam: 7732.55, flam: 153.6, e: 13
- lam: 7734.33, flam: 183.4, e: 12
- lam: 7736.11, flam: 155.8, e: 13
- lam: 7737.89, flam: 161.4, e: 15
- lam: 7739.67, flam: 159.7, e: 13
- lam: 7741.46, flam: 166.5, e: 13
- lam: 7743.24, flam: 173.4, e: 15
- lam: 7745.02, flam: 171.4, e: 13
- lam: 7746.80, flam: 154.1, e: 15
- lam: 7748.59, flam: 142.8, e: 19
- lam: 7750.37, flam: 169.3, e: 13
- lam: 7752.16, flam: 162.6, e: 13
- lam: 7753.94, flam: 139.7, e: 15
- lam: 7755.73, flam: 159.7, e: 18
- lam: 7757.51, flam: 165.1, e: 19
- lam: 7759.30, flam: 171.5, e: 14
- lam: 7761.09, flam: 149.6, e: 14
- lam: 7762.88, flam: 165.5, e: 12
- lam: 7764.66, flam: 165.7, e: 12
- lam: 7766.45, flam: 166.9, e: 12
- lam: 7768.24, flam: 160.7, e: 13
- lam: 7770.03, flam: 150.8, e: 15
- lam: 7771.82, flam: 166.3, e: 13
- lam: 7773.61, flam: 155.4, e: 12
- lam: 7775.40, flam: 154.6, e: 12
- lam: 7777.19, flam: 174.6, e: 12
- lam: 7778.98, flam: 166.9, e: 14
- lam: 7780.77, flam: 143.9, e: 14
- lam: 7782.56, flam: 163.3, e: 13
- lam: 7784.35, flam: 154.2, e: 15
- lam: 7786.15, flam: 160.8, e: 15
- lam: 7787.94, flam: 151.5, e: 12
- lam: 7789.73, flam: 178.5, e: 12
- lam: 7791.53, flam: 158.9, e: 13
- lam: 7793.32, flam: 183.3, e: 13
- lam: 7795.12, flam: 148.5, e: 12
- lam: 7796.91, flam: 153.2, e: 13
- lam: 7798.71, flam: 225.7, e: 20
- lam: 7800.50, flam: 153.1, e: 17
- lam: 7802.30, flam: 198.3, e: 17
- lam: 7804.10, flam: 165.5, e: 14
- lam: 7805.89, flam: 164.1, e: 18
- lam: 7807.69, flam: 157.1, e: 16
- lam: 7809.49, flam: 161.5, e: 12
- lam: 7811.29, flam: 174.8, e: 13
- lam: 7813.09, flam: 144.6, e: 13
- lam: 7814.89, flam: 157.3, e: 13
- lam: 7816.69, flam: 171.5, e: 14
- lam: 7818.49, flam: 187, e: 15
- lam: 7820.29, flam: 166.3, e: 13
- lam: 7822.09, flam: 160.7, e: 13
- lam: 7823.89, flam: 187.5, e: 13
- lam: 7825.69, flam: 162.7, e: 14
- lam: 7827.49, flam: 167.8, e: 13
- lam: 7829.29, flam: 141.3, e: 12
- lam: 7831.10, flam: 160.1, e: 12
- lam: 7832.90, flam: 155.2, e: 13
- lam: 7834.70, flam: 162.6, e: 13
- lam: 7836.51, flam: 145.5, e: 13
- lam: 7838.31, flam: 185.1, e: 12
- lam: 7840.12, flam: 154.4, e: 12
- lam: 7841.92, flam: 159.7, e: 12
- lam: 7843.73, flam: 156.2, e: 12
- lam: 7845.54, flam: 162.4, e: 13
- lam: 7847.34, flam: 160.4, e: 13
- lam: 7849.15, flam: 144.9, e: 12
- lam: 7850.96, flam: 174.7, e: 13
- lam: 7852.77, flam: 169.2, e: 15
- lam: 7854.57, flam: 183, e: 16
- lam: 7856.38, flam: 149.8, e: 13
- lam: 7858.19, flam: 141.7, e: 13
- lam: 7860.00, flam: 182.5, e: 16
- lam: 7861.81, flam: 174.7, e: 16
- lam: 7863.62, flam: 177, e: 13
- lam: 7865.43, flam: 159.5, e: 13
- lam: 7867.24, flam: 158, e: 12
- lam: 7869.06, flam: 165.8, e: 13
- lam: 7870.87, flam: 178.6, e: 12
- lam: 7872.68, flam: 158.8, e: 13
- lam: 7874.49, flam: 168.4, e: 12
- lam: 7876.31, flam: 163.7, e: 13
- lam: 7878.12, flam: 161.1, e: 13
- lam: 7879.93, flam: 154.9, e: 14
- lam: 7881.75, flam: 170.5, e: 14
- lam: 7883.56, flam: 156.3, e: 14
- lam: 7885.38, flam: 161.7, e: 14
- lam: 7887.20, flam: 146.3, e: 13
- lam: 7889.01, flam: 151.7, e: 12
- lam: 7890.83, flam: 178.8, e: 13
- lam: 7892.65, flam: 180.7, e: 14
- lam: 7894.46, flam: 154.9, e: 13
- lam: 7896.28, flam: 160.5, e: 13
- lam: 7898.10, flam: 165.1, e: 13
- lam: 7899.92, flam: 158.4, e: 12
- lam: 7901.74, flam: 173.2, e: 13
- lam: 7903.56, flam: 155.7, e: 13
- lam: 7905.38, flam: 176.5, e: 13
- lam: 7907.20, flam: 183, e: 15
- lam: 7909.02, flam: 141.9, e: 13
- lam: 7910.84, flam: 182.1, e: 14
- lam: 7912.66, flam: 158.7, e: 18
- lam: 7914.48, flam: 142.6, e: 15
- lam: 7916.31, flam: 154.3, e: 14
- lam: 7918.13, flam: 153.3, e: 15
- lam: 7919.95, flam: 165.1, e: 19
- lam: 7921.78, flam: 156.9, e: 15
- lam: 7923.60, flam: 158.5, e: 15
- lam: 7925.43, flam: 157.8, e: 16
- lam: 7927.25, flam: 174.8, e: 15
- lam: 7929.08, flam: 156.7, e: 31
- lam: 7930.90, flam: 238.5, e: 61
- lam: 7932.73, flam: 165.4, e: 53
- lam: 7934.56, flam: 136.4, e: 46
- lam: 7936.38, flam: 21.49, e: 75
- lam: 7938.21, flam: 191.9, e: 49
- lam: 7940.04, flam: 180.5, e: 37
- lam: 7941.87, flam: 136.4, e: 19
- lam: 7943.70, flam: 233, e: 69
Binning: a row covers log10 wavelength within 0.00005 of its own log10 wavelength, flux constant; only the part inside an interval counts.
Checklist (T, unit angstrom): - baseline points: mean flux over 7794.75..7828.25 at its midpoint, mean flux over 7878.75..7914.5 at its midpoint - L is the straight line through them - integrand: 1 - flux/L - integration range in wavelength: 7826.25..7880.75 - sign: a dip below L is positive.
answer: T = 1.18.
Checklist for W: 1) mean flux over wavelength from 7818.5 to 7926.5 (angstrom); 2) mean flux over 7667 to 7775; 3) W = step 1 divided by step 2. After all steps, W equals 0.99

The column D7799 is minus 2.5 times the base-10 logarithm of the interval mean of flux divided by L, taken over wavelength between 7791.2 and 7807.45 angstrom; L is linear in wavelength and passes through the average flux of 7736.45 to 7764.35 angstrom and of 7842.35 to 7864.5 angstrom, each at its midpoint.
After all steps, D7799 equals -0.06 mag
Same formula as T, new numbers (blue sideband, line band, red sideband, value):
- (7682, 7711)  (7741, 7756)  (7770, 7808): 0.61 angstrom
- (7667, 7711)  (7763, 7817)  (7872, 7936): 0.67 angstrom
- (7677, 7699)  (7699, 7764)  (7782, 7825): 2.52 angstrom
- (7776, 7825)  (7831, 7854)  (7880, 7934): 0.68 angstrom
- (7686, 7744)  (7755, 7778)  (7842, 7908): 0.38 angstrom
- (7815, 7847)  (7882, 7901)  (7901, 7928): 0.08 angstrom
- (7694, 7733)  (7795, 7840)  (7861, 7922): -1.08 angstrom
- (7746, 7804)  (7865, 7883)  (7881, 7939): -0.33 angstrom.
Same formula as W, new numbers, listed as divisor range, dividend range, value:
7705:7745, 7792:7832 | 1.03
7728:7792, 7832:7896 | 1.01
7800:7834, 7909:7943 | 0.95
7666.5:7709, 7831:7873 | 0.97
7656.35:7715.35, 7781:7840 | 0.98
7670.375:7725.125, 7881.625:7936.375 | 0.98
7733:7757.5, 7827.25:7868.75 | 1.00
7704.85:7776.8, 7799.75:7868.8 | 1.02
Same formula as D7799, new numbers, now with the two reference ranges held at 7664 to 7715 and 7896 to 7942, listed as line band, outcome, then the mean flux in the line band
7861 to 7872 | -0.05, 169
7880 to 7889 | 0.02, 158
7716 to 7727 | 0.07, 156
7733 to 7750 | 0.02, 163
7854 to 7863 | -0.03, 166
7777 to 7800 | -0.01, 166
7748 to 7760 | 0.05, 159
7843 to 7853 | 0.01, 161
